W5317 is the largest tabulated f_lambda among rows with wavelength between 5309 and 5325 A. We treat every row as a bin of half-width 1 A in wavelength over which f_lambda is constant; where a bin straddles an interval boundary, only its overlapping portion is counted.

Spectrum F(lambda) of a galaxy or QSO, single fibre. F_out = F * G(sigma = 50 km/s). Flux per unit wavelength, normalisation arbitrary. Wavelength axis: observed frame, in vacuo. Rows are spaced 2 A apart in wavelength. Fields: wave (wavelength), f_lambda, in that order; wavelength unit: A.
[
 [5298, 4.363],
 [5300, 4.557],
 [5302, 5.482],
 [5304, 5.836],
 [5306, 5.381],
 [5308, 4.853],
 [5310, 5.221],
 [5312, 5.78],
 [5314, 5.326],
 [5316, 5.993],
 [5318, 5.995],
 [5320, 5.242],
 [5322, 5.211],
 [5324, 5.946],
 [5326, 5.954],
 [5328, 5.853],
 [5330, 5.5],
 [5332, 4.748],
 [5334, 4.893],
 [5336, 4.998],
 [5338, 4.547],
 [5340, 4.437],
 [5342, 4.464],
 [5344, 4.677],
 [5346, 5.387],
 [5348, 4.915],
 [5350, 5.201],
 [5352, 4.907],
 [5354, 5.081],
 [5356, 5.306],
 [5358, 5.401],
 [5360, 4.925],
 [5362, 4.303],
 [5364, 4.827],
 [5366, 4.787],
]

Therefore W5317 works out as 5.995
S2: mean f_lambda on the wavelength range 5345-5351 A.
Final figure 5.17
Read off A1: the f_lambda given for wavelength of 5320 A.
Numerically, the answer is 5.242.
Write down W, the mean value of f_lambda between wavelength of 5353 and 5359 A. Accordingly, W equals 5.26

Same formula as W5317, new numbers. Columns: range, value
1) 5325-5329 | 5.954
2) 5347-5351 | 5.201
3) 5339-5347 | 5.387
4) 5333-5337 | 4.998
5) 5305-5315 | 5.78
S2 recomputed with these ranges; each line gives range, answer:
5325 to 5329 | 5.9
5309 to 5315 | 5.44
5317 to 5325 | 5.6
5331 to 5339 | 4.8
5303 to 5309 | 5.36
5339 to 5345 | 4.53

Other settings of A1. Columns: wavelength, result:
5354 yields 5.081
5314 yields 5.326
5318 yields 5.995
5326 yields 5.954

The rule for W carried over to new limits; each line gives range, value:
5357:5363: 4.88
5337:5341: 4.49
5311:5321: 5.67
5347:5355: 5.03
